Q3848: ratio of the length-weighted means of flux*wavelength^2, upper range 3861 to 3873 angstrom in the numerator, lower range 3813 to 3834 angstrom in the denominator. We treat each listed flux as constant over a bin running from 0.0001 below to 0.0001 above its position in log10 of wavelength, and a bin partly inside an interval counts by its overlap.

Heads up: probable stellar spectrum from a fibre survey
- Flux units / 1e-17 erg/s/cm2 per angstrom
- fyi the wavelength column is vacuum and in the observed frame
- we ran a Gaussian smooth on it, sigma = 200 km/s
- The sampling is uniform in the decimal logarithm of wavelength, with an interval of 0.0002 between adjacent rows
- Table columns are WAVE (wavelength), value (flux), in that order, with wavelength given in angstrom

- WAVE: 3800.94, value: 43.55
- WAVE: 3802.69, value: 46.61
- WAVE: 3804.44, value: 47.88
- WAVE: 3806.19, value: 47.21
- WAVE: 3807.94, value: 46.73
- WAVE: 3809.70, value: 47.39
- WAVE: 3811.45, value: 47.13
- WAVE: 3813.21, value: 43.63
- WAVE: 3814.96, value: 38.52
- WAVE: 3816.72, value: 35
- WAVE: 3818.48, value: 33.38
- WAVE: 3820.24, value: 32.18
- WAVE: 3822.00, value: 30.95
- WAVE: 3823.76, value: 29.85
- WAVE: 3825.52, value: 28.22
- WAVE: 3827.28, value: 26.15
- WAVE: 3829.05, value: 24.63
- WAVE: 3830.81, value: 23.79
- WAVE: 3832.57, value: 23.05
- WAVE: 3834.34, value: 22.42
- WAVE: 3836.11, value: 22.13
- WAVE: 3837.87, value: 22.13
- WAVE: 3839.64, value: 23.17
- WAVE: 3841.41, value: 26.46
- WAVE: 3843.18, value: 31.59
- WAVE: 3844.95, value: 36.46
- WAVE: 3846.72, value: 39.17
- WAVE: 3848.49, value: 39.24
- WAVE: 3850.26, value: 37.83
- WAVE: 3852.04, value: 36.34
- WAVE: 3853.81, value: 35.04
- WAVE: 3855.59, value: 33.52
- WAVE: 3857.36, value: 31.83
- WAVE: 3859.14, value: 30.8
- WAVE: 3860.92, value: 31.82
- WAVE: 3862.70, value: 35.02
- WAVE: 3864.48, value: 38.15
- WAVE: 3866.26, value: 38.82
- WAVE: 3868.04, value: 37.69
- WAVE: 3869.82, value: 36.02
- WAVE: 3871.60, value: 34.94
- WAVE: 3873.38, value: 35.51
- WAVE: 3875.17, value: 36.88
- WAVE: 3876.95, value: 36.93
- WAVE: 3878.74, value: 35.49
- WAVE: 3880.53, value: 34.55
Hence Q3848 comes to 1.24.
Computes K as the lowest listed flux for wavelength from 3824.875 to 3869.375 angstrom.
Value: 22.13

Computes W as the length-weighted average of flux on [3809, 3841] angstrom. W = 30.6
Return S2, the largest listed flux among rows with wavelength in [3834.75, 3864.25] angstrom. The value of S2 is 39.24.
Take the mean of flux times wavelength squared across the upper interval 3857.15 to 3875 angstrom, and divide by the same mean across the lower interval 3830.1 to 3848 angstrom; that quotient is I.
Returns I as 1.3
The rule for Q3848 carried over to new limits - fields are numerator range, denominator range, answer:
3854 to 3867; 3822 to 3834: 1.33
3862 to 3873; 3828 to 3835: 1.59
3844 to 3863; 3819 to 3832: 1.27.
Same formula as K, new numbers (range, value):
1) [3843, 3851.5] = 31.59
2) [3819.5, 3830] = 24.63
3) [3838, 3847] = 23.17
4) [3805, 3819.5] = 33.38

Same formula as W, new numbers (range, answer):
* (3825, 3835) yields 24.6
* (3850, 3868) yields 34.9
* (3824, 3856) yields 29.5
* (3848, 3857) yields 36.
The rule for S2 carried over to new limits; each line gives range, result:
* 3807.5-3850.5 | 47.39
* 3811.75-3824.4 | 43.63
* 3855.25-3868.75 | 38.82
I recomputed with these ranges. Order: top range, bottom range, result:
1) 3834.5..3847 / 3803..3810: 0.60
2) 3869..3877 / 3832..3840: 1.63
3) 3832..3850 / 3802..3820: 0.69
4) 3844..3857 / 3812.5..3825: 1.08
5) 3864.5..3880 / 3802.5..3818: 0.86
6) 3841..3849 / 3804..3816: 0.78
